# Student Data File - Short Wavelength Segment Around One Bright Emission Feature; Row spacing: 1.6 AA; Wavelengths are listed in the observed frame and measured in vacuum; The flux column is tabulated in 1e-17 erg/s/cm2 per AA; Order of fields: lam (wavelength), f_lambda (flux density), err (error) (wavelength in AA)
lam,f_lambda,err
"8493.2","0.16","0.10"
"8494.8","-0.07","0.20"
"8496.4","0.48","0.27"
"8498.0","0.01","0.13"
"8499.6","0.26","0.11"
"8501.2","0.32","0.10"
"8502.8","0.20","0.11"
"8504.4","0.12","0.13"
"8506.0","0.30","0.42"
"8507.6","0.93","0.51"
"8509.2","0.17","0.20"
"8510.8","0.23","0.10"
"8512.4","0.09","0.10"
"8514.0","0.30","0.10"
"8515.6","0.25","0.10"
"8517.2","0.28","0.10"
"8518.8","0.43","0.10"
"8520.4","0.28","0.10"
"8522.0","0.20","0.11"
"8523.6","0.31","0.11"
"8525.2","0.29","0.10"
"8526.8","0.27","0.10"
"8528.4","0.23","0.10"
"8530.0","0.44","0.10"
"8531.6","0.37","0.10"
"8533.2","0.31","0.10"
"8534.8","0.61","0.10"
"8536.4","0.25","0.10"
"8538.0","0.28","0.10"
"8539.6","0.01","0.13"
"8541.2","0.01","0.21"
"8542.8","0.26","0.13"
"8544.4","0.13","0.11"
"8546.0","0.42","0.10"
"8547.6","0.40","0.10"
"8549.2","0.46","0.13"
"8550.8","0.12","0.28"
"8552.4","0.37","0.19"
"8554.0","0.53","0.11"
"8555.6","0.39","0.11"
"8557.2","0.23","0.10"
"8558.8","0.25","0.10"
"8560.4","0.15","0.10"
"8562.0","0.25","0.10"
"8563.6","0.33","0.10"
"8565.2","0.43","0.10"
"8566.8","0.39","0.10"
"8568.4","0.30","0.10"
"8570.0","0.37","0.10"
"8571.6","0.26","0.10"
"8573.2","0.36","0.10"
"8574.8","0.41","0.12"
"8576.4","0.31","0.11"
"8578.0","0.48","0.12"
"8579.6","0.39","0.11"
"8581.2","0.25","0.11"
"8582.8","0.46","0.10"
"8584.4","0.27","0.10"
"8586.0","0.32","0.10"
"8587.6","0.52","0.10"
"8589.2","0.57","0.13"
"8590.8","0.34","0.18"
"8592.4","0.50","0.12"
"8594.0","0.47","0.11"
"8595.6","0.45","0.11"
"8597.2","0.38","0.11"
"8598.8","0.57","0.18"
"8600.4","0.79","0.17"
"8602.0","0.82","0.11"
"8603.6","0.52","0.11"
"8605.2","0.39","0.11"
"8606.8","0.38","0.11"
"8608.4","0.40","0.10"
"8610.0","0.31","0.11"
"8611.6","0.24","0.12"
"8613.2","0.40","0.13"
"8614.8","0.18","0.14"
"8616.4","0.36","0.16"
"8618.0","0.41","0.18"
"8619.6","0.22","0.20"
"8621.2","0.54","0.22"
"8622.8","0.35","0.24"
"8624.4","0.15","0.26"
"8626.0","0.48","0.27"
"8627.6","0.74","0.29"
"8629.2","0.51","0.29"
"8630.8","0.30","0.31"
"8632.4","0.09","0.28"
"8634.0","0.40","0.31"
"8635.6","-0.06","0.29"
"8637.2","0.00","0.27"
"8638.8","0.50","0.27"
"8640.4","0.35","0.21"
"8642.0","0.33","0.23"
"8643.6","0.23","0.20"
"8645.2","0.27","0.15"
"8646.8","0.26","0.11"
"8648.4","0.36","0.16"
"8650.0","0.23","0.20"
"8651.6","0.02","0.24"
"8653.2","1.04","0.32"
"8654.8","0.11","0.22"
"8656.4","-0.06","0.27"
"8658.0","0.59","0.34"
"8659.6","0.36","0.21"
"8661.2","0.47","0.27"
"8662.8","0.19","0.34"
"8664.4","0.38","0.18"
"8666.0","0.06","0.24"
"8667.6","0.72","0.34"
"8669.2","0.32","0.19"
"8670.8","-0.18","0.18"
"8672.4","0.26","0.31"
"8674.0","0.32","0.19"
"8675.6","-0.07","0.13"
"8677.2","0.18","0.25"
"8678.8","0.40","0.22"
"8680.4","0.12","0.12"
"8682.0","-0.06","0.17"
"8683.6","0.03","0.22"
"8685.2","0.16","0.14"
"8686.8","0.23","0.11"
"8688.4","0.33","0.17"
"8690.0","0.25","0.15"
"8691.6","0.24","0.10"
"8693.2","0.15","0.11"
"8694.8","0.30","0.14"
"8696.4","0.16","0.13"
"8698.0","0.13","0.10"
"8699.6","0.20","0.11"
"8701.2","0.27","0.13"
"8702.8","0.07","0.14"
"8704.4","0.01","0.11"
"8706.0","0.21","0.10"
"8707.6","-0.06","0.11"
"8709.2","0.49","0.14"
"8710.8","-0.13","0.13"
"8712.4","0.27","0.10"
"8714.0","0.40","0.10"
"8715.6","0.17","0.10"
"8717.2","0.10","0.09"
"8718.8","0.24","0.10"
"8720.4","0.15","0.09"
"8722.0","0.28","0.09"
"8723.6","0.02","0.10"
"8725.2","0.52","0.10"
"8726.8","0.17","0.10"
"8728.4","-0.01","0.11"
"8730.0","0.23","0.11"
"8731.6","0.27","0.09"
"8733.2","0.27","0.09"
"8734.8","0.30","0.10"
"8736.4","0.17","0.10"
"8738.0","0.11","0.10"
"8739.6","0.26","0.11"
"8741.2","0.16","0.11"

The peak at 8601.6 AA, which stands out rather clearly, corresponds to H-beta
